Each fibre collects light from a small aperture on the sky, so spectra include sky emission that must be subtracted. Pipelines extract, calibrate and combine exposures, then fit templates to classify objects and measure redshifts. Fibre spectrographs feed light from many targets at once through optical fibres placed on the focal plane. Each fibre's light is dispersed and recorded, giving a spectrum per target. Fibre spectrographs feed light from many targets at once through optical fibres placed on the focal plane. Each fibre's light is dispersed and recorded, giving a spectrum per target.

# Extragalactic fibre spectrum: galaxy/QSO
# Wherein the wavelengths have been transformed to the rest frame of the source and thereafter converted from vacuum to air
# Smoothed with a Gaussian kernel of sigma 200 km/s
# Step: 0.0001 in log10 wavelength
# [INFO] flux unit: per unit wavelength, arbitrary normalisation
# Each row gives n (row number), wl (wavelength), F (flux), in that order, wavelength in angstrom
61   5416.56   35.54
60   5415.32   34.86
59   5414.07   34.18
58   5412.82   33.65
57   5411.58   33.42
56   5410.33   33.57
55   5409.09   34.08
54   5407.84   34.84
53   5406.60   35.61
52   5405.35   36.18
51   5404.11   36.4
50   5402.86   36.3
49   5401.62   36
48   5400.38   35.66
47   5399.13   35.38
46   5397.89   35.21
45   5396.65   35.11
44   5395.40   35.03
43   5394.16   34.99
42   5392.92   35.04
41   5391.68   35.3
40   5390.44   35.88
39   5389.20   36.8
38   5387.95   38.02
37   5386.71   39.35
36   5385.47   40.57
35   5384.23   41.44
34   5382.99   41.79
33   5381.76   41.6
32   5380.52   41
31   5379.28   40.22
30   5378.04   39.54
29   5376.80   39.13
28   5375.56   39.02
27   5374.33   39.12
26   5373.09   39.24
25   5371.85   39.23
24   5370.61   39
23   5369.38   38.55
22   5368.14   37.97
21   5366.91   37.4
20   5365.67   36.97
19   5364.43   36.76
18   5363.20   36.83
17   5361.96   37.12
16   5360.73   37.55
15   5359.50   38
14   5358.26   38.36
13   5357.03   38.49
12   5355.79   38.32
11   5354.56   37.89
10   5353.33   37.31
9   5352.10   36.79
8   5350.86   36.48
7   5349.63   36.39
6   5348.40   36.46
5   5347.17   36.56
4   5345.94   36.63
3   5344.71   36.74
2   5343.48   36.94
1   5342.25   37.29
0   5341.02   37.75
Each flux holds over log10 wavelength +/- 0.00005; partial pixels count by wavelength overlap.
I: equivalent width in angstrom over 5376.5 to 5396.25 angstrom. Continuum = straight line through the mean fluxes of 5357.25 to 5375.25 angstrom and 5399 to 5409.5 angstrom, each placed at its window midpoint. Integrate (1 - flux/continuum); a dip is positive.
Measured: -0.9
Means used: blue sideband 38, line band 38.4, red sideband 35.6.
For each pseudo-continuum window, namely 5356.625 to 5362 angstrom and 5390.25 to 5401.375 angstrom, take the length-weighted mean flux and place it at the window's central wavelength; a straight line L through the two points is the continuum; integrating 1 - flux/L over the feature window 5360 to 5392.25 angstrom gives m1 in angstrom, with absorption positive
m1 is -1.7 angstrom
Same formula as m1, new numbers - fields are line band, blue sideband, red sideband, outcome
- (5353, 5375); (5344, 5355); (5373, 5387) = 0.24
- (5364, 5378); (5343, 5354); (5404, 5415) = -0.99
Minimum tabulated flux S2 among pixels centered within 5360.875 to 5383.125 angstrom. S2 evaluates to 36.76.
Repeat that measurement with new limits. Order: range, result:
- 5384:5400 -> 34.99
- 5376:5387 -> 39.13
